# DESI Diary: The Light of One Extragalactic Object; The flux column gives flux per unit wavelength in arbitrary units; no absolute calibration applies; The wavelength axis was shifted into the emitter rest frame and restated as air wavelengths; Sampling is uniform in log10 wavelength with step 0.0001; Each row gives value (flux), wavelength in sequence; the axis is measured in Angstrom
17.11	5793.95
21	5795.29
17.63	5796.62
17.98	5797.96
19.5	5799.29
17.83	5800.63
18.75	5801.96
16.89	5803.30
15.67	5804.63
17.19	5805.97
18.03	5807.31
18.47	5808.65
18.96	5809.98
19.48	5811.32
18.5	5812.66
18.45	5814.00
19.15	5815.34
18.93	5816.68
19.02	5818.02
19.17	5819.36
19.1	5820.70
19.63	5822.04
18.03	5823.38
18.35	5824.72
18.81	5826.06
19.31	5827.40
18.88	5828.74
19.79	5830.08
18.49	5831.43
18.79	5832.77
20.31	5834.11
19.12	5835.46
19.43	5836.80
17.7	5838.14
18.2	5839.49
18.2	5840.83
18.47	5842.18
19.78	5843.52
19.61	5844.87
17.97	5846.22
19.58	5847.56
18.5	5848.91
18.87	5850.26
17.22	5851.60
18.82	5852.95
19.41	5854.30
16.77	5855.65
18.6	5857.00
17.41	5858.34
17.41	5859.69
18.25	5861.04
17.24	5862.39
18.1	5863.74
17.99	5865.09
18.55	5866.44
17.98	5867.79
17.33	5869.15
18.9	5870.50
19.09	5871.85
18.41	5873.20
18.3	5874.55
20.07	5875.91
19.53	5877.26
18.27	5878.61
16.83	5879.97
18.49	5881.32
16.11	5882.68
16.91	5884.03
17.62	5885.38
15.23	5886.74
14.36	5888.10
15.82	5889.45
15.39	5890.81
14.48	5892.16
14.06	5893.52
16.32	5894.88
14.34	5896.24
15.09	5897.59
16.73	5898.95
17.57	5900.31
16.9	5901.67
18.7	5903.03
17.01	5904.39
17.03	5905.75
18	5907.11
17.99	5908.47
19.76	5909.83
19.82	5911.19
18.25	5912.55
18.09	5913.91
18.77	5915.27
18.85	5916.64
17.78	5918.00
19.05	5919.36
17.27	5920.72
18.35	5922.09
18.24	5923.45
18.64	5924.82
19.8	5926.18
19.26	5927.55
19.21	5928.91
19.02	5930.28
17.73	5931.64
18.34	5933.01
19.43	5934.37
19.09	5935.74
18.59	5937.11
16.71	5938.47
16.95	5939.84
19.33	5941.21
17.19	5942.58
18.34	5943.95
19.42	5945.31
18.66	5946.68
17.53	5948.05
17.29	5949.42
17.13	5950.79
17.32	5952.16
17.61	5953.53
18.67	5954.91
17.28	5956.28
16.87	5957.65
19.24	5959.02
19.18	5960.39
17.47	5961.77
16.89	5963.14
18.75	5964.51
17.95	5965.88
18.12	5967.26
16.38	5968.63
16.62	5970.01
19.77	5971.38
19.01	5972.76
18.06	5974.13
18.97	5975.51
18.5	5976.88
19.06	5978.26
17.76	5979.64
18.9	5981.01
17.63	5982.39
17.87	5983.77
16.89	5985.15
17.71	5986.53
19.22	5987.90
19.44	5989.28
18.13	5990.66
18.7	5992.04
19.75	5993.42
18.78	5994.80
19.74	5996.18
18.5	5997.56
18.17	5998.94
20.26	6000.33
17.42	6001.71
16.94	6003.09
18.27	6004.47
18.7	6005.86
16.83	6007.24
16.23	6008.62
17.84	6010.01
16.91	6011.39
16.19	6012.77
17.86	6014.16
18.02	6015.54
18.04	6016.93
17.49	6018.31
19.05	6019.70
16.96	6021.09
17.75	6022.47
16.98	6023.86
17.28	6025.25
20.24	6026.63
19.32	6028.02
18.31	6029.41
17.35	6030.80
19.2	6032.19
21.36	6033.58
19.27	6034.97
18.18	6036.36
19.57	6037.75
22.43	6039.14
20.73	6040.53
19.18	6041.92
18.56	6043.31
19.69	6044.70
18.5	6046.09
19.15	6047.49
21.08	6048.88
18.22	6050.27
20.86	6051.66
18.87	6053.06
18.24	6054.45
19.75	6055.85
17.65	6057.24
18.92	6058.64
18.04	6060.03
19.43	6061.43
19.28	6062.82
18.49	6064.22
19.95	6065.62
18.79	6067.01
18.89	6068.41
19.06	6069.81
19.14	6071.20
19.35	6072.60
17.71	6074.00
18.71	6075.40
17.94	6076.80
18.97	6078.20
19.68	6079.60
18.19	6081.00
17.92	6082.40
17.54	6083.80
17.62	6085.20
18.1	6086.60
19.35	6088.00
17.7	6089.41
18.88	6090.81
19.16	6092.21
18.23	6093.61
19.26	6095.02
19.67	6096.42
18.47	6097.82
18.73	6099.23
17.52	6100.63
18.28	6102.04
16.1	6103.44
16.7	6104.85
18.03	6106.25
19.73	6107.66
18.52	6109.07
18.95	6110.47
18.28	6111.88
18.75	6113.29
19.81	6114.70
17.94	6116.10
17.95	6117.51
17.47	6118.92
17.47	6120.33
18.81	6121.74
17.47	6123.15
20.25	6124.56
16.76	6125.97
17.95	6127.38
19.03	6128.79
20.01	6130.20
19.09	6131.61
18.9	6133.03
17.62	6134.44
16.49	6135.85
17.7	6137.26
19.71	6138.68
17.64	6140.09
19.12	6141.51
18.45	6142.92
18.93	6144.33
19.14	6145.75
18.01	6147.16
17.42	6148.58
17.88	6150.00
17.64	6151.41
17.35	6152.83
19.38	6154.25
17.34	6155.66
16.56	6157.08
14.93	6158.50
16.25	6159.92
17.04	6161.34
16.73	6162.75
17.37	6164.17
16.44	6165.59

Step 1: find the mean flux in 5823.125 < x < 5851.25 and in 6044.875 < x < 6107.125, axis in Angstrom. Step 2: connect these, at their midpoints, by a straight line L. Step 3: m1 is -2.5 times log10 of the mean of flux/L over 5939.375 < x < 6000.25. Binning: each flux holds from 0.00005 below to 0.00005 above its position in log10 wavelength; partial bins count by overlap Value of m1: 0.03 mag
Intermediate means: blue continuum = 18.9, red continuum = 18.6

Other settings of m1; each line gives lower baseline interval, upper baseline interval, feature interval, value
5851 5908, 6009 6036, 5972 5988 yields -0.02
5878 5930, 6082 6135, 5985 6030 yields -0.01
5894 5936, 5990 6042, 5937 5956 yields 0.02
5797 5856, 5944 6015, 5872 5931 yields 0.05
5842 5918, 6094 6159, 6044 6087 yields -0.04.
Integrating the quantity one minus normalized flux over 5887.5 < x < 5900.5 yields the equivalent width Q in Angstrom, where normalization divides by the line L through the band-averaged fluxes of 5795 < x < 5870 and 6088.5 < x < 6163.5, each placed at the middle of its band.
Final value 2.2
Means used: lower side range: 18.5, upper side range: 18.1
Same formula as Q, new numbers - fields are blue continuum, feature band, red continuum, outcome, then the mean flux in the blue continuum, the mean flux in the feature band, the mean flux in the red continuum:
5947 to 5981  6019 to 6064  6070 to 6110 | -1.9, 18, 19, 18.4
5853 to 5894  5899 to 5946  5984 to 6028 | -1.7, 17.5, 18.3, 18.1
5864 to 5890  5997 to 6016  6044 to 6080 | 0.9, 17.7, 17.7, 19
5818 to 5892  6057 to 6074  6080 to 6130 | -0.5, 18.2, 18.9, 18.3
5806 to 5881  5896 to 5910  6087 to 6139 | 1.0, 18.6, 17.2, 18.4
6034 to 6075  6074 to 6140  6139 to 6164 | 0.0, 19.2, 18.4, 17.7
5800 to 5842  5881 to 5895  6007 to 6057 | 2.1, 18.6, 15.8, 18.7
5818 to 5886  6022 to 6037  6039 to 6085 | 0.2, 18.5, 18.7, 19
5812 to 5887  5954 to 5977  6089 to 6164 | 0.3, 18.5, 18.1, 18.1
